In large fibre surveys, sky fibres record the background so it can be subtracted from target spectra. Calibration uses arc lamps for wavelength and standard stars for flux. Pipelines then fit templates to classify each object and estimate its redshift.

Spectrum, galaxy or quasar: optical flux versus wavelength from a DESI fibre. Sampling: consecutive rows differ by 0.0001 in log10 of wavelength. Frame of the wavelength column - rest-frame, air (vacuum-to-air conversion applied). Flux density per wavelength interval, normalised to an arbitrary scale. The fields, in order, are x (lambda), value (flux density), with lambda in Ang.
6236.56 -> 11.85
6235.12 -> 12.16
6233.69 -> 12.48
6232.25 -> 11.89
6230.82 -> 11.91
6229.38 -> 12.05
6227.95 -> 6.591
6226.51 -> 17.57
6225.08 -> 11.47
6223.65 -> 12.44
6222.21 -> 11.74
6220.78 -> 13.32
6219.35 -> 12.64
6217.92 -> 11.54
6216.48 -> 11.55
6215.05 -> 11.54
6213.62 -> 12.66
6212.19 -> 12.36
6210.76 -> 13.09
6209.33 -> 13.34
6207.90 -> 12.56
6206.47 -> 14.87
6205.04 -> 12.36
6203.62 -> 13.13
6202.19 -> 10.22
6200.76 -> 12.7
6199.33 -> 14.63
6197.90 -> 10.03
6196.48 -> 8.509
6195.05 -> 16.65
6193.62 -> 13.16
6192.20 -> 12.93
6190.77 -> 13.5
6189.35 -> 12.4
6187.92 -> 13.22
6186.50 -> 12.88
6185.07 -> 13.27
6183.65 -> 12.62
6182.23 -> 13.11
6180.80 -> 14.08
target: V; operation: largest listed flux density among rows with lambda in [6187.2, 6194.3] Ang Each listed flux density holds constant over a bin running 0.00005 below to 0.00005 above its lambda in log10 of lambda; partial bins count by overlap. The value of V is 13.5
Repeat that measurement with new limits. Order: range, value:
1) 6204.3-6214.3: 14.87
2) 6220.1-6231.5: 17.57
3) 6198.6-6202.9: 14.63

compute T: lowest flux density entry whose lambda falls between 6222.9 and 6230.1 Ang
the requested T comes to 6.591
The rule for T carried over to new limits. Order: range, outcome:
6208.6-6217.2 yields 11.54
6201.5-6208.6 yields 10.22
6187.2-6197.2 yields 8.509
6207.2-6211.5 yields 12.56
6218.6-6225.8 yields 11.47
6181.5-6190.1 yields 12.4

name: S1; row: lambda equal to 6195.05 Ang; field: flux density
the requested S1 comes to 16.65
